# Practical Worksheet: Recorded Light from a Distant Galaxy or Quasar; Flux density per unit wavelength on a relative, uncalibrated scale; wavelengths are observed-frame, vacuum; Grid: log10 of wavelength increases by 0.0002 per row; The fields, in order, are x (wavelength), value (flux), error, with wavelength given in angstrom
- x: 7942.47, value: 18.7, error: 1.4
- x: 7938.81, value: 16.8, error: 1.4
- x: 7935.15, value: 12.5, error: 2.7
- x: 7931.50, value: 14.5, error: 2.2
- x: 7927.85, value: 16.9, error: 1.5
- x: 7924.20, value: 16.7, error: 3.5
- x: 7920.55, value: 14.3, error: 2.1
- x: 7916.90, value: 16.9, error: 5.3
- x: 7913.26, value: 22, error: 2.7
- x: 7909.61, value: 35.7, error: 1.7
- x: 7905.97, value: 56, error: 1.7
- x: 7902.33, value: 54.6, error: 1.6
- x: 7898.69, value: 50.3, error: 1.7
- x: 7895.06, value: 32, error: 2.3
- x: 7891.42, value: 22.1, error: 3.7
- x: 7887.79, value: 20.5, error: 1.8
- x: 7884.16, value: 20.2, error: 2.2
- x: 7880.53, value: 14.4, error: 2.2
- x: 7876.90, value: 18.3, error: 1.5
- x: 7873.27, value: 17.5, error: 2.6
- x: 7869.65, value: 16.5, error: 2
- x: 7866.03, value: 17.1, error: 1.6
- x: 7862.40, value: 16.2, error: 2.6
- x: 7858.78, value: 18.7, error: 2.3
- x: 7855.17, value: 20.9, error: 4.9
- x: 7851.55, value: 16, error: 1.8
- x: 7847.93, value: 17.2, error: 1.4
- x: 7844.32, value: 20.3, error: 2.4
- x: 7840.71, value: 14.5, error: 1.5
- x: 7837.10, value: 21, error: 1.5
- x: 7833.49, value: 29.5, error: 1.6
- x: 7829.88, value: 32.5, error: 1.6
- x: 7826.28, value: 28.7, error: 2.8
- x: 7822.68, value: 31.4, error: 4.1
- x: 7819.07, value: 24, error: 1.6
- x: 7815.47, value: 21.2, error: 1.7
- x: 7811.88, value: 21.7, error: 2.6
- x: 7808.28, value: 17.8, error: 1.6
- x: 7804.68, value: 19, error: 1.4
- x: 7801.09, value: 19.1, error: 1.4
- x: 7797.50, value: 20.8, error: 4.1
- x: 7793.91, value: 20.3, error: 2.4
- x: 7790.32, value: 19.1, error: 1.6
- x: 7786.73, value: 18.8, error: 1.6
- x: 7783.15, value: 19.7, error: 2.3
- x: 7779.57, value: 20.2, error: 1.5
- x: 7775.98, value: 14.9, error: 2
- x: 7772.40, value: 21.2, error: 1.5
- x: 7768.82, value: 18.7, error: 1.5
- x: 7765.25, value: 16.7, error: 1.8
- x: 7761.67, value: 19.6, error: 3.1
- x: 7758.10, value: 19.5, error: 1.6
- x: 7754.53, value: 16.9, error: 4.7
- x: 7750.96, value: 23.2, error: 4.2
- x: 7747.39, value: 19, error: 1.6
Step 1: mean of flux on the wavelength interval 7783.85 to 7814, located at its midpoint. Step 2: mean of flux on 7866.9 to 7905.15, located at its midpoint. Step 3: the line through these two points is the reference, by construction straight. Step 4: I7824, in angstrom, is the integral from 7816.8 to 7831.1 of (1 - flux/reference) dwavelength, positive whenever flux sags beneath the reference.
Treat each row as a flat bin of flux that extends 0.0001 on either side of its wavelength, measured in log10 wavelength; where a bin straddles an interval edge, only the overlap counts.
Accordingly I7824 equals -4.55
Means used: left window 19.6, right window 27.2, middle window 28.8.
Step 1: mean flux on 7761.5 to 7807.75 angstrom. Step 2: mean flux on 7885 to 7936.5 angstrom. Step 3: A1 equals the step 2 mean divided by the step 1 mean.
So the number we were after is 1.44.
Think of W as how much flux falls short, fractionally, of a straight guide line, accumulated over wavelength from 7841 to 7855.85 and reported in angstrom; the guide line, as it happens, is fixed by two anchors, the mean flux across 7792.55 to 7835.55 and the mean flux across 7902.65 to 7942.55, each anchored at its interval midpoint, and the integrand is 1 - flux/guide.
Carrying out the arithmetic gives 3.6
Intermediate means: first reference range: 23.9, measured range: 18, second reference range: 23.3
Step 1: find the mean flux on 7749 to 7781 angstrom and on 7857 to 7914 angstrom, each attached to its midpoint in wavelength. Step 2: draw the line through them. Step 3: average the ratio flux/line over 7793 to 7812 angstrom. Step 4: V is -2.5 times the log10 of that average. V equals 0.10 mag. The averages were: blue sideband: 19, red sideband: 27.1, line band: 19.6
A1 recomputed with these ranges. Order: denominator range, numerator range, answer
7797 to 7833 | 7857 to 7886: 0.73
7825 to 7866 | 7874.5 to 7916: 1.47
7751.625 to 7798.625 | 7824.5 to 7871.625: 1.09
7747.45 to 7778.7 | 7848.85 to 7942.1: 1.22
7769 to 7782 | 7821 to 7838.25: 1.54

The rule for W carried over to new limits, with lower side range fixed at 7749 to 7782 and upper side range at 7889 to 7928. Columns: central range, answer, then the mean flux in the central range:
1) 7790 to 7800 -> 0.6 angstrom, 20.1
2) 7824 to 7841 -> -1.2 angstrom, 26.4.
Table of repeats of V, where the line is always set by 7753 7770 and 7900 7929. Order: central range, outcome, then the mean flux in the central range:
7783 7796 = 0.050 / 19.5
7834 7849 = 0.249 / 19.3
